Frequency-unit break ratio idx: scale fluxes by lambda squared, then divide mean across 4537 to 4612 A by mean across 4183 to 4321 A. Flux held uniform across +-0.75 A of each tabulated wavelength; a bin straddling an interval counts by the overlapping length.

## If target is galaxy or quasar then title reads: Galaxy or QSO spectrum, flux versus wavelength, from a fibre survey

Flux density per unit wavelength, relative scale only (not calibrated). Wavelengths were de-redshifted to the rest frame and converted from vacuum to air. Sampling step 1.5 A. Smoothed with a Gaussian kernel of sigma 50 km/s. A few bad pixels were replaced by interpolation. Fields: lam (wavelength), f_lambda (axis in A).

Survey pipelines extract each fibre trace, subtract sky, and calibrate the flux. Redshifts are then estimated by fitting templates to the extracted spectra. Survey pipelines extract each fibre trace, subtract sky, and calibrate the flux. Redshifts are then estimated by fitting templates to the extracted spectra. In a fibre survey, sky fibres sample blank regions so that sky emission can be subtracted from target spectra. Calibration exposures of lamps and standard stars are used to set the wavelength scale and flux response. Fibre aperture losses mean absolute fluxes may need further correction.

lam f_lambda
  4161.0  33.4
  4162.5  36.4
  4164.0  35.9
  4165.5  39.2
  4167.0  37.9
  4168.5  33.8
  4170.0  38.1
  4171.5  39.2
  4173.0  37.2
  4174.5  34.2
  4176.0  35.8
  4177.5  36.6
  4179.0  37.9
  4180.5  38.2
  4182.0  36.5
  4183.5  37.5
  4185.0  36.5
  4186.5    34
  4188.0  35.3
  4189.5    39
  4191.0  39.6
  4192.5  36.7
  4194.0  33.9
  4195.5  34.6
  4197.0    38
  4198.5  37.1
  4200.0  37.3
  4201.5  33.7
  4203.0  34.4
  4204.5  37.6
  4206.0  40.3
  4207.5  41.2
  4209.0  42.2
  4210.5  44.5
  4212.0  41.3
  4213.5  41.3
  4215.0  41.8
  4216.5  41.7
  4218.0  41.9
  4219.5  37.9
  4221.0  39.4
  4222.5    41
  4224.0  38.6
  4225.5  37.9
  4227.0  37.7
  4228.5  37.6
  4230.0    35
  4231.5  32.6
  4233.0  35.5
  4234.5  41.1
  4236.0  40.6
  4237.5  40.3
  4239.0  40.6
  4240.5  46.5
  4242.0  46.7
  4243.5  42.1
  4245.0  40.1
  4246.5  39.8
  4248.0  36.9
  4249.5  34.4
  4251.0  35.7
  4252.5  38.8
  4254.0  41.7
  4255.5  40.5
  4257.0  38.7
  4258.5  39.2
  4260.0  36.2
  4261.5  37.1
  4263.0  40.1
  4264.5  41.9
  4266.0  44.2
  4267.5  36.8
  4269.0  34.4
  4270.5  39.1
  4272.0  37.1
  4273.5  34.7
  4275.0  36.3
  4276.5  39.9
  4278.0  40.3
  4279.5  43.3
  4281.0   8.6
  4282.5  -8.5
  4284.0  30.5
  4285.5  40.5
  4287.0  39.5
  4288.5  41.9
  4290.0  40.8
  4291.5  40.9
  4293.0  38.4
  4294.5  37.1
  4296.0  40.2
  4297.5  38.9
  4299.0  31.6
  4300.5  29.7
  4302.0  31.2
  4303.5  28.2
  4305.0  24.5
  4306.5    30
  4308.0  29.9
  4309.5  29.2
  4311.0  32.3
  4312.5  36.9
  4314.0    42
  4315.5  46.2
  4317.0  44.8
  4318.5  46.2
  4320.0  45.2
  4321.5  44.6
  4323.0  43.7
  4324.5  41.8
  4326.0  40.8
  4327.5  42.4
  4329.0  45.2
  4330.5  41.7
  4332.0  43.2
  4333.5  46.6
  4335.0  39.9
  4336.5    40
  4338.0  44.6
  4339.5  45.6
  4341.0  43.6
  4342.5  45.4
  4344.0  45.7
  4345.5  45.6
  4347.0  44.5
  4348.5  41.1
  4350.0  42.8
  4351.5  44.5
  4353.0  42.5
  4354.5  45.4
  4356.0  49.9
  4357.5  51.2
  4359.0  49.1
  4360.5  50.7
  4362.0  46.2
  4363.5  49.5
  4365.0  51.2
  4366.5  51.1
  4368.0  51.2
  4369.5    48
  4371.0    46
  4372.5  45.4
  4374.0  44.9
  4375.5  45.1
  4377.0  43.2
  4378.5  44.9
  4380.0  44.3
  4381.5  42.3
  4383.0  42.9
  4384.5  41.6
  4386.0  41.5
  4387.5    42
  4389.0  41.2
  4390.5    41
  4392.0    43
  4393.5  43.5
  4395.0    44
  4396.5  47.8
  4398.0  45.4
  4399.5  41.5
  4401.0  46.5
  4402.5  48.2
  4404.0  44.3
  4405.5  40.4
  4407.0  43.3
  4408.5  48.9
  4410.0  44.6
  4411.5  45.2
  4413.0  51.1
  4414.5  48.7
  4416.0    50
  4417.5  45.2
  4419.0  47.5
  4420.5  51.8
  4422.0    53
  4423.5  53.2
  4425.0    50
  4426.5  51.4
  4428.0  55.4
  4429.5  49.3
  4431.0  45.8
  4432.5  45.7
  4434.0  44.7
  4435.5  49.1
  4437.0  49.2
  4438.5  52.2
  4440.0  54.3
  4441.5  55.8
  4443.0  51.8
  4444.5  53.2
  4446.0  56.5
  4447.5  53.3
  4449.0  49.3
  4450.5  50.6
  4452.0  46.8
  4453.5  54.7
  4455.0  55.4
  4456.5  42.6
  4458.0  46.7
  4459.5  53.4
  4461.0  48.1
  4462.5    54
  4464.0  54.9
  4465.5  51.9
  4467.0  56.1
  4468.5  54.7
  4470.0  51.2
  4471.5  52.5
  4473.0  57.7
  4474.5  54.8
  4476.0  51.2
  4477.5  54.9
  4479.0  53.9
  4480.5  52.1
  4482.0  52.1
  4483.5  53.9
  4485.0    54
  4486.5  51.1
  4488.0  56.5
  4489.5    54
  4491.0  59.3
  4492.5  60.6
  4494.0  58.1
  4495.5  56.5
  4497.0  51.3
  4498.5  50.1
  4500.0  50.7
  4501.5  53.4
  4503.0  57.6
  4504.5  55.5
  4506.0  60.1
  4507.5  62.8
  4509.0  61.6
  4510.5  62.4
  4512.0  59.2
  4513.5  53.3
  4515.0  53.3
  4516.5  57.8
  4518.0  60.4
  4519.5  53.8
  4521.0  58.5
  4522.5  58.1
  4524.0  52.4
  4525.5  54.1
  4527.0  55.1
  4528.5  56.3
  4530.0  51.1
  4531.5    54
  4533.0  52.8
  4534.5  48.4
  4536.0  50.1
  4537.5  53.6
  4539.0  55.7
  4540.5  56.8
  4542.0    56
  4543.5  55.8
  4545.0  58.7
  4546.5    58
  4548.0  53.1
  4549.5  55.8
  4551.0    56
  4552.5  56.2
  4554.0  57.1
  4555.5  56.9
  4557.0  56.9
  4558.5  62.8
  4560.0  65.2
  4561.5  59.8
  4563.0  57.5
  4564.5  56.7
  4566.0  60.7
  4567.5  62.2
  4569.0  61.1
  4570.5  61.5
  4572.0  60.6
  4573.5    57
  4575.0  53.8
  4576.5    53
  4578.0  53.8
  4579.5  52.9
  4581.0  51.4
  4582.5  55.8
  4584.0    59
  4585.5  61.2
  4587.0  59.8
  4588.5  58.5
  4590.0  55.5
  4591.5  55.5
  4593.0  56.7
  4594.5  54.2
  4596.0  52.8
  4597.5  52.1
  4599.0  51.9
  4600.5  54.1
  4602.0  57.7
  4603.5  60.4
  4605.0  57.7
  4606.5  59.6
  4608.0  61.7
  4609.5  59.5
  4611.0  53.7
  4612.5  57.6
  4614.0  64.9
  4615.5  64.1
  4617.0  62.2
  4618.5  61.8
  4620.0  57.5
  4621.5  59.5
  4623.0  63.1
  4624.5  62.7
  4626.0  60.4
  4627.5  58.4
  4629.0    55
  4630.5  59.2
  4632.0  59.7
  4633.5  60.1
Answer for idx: 1.77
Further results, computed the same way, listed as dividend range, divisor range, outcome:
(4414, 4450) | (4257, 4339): 1.44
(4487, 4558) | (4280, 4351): 1.61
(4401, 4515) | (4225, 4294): 1.54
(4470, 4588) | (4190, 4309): 1.72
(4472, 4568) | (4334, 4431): 1.29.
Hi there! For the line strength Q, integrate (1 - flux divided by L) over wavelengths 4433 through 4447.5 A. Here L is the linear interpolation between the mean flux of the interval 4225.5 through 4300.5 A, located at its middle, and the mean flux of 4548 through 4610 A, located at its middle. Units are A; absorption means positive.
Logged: -1.0 A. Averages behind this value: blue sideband 37.2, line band 51.8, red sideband 57.3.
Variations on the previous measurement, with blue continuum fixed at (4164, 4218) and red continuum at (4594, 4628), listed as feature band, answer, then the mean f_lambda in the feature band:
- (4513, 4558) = -0.3 A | 55.3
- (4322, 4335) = 0.5 A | 43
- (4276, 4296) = 4.3 A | 33.5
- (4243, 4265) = 1.2 A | 38.8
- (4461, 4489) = -0.9 A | 53.6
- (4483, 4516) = -1.9 A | 56.2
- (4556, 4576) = -1.1 A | 59.6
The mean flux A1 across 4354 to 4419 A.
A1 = 45.9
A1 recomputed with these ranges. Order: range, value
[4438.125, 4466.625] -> 51.9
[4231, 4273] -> 39.3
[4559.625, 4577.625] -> 58.9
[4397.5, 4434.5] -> 47.7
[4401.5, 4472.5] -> 50.1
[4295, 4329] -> 37.5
